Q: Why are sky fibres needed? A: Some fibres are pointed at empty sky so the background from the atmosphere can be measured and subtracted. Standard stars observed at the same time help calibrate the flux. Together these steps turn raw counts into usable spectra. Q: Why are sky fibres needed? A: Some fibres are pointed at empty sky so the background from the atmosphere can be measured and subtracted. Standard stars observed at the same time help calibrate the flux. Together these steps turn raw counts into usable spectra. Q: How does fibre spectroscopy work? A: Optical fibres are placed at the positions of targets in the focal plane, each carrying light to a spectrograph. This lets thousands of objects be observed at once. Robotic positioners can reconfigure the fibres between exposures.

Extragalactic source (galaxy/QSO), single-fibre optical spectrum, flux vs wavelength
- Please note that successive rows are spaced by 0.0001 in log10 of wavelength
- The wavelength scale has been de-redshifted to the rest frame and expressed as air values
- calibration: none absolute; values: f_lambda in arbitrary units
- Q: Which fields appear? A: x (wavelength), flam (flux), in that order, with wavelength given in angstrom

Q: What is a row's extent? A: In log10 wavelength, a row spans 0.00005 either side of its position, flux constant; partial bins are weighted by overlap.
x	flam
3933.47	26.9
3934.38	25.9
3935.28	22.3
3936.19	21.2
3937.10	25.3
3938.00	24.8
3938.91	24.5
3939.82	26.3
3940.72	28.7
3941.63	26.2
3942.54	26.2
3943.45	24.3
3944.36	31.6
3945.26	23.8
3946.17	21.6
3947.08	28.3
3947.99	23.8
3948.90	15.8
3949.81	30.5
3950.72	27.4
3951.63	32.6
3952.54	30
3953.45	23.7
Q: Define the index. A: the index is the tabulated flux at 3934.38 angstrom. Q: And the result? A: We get 25.9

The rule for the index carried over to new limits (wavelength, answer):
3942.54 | 26.2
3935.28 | 22.3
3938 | 24.8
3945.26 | 23.8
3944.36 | 31.6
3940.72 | 28.7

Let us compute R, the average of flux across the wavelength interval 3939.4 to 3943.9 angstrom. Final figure 26.3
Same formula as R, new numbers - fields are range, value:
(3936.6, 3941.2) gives 25.9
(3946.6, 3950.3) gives 24.6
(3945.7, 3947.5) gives 24.8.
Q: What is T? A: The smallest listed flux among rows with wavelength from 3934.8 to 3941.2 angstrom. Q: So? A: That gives 21.2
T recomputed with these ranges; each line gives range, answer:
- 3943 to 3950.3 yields 15.8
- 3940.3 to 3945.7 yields 23.8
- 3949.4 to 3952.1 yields 27.4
